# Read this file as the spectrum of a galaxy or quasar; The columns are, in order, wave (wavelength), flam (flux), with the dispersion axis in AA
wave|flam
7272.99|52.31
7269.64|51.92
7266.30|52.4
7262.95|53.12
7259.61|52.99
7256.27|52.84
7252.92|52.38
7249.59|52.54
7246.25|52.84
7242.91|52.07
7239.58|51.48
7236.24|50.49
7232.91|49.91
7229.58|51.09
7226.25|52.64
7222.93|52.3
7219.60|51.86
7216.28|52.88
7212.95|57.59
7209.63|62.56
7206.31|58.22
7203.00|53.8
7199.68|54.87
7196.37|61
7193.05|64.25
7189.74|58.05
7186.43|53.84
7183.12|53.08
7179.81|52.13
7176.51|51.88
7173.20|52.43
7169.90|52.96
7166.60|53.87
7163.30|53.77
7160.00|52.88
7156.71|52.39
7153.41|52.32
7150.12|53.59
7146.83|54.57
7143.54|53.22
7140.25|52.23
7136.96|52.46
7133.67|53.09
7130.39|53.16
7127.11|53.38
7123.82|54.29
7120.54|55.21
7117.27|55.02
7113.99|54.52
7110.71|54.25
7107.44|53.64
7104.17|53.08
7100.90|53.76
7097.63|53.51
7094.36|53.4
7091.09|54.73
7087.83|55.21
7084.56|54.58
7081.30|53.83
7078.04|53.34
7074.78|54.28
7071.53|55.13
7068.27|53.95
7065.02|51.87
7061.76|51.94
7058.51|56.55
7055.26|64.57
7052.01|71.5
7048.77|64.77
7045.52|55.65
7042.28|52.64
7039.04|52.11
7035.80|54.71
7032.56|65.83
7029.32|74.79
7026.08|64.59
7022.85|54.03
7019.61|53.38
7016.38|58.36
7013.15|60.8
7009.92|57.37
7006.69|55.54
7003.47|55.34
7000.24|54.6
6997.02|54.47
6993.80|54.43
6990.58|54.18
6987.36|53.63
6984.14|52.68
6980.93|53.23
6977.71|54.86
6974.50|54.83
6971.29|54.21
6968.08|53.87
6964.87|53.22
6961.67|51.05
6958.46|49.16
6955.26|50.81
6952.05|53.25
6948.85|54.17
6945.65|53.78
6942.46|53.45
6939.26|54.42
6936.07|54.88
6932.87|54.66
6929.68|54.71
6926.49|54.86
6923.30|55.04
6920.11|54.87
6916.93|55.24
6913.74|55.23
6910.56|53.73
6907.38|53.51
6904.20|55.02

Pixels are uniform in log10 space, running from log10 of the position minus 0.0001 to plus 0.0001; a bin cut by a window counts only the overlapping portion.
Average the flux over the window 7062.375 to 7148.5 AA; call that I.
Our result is 53.8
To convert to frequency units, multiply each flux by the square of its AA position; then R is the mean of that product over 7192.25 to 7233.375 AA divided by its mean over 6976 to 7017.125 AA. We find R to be 1.1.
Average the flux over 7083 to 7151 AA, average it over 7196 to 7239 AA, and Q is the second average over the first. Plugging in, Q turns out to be 1.01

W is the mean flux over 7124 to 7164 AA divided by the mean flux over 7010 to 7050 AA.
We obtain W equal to 0.90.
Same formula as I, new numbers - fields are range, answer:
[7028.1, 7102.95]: 56.9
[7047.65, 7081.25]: 57.5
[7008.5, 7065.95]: 59.3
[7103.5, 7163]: 53.5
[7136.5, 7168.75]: 53.2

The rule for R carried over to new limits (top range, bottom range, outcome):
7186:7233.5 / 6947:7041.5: 1.07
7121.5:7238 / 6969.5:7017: 1.03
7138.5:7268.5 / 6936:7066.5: 1.01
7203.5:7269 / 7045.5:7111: 1.00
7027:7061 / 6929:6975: 1.18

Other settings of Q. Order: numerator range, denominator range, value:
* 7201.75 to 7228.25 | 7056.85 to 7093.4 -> 1.02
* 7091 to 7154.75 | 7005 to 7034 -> 0.89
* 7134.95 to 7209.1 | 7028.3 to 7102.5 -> 0.96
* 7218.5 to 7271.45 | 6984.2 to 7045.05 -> 0.91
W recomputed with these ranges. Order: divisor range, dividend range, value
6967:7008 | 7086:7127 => 1.00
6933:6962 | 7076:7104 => 1.02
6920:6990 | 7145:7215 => 1.03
